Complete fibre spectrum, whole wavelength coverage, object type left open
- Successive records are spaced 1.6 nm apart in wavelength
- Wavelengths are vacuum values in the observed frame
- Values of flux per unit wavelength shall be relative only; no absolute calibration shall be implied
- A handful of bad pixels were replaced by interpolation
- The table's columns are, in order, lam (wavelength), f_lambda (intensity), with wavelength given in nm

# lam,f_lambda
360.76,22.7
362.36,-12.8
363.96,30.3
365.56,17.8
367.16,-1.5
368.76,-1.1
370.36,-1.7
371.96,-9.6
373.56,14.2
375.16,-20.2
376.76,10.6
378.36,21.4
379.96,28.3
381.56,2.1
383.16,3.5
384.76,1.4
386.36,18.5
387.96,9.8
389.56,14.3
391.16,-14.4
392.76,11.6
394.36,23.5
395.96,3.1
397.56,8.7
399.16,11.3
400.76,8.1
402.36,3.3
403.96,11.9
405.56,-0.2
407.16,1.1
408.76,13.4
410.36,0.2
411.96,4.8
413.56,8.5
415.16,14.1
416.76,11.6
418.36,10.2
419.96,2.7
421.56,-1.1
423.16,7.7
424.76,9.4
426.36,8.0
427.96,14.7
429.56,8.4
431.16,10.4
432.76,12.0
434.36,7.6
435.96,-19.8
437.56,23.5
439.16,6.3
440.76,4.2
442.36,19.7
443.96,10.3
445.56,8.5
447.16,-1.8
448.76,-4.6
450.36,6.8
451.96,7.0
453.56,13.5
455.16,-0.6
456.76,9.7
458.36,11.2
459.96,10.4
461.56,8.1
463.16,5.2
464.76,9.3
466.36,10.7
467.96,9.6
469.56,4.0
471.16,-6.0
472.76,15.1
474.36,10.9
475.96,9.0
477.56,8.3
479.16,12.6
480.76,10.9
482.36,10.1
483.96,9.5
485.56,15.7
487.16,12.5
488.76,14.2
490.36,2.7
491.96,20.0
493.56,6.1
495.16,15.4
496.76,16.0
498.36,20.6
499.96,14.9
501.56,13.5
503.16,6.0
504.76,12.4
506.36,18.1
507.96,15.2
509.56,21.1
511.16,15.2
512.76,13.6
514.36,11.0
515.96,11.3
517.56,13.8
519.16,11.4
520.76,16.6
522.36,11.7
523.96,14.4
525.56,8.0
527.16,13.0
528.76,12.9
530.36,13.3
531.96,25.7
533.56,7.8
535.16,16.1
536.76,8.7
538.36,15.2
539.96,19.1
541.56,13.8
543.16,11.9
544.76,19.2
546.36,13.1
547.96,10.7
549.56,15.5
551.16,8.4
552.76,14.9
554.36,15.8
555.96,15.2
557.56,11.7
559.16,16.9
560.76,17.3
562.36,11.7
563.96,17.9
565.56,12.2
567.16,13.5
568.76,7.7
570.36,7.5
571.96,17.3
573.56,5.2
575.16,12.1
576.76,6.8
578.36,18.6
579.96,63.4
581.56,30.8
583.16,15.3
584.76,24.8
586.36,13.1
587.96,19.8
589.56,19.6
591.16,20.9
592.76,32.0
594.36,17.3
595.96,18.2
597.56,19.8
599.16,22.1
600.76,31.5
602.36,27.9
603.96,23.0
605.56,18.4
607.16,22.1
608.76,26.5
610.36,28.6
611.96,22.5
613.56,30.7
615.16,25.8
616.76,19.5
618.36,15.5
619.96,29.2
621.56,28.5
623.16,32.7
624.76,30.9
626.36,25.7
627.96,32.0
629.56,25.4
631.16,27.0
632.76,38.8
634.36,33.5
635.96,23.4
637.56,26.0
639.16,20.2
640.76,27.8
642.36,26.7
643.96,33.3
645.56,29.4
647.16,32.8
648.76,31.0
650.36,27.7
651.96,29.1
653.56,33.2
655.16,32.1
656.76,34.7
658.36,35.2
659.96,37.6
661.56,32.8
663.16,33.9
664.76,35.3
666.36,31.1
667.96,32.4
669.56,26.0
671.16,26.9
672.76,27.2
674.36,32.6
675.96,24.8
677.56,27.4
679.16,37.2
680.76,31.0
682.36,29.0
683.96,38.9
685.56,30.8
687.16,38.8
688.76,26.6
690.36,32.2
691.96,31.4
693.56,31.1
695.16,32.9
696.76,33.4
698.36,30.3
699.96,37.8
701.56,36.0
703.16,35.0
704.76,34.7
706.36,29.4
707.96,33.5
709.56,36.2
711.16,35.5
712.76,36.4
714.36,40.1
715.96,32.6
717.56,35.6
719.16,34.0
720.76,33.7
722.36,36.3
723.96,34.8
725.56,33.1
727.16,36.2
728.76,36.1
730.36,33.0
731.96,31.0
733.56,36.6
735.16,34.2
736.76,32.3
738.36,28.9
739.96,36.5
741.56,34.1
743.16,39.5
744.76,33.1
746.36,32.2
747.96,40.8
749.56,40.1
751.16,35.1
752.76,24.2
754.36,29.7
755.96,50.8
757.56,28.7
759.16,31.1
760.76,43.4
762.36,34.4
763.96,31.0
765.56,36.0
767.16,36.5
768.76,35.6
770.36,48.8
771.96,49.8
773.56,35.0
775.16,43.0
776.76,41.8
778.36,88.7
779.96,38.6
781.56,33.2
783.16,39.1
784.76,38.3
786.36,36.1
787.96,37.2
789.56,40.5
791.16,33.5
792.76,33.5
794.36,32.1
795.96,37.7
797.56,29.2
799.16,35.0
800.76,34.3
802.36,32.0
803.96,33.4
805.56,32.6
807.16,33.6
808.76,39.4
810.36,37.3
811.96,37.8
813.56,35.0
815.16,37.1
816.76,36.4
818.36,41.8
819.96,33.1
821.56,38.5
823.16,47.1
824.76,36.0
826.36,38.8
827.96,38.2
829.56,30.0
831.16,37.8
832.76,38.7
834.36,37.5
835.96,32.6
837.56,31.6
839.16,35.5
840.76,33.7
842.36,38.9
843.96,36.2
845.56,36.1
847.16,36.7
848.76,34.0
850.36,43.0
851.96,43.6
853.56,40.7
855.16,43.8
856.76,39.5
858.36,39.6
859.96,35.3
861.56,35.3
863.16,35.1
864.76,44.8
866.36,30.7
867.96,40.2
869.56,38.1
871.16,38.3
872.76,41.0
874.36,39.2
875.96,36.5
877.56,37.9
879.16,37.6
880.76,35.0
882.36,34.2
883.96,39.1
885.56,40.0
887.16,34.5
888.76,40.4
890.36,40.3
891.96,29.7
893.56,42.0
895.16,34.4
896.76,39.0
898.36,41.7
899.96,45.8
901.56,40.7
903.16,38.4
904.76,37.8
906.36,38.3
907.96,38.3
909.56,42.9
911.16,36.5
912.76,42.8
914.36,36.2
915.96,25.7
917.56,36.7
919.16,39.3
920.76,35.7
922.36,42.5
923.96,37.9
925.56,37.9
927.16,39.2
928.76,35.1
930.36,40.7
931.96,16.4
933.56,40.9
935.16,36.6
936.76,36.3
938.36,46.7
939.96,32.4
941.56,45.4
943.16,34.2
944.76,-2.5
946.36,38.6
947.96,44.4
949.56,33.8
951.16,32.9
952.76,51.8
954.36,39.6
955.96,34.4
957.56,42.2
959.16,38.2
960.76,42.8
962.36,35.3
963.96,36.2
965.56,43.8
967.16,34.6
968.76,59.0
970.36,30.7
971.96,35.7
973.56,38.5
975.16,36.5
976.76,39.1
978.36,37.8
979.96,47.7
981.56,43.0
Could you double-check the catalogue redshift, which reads 0.55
